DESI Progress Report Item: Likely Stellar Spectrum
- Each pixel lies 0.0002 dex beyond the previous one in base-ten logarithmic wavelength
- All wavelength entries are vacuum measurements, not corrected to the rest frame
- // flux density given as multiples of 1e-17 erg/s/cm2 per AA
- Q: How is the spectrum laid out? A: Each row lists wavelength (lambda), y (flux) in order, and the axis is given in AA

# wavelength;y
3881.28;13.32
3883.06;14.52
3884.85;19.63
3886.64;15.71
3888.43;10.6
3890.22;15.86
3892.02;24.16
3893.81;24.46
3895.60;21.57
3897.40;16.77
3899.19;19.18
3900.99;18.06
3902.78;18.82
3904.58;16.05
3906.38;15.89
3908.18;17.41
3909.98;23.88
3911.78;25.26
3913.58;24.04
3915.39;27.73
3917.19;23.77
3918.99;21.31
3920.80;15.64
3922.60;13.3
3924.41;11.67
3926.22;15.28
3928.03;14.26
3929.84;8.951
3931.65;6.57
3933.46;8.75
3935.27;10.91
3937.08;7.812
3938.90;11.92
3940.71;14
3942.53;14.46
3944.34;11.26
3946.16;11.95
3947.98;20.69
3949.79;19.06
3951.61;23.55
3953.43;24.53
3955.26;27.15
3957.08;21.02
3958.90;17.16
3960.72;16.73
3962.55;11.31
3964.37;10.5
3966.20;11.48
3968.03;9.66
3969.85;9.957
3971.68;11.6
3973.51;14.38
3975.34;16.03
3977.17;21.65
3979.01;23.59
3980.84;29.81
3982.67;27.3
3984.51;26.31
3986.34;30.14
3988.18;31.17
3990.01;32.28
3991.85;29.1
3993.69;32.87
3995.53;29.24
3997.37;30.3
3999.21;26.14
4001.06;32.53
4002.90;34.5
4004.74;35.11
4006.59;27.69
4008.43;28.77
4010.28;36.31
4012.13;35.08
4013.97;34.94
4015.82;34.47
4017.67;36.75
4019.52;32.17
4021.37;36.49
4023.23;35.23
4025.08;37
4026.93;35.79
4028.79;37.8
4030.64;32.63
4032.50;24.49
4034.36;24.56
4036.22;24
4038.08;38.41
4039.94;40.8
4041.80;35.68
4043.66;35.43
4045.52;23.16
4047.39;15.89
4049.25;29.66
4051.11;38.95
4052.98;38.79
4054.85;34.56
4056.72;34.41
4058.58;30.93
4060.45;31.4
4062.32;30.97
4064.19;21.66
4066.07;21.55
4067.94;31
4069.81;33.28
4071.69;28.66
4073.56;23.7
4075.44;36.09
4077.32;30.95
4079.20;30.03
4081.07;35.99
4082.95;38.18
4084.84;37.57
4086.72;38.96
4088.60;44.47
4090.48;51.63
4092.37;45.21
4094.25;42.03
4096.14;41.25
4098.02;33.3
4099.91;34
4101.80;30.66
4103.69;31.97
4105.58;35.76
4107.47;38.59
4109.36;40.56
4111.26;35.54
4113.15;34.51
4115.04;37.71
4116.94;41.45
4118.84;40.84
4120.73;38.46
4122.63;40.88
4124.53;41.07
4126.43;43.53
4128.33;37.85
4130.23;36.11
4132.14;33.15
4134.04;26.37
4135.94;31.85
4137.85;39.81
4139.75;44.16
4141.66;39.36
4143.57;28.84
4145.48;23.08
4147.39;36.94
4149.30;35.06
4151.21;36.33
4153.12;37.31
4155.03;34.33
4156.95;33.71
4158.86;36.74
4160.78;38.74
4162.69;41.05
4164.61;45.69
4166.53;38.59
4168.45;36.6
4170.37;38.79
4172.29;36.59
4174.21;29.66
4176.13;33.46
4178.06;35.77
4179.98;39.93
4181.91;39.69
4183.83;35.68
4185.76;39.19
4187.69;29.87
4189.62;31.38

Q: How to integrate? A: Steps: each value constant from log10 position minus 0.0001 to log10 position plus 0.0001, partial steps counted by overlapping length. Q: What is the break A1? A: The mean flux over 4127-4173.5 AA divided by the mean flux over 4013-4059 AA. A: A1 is 1.1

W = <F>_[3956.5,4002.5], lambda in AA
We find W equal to 22.3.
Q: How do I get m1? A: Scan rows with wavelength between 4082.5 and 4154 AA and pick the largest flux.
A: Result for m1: 51.63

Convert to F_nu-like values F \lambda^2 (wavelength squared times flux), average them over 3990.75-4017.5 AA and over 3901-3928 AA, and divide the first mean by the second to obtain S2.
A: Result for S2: 1.76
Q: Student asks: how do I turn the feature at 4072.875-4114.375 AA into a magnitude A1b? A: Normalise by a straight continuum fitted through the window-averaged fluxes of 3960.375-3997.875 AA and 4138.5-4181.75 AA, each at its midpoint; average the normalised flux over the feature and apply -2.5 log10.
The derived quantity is -0.189 mag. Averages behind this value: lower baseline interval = 21.7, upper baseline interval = 36.5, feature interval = 37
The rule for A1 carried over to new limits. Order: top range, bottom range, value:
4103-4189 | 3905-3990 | 2.06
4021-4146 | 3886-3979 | 2.09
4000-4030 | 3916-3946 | 2.60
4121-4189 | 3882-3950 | 2.20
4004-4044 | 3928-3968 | 2.29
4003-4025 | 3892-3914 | 1.69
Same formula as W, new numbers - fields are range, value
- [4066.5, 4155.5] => 36.3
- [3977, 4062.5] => 31.7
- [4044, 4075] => 29.5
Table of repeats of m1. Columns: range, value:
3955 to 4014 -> 36.31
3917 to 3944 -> 23.77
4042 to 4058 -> 38.95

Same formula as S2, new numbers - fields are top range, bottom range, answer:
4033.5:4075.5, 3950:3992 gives 1.55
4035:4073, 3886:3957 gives 1.91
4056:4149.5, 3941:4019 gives 1.56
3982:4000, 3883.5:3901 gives 1.68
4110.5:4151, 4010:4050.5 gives 1.18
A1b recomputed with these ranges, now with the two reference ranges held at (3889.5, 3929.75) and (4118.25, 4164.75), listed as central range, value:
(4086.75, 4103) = -0.209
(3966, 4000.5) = 0.054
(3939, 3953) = 0.311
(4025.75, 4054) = -0.102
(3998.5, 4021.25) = -0.232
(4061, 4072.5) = 0.113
